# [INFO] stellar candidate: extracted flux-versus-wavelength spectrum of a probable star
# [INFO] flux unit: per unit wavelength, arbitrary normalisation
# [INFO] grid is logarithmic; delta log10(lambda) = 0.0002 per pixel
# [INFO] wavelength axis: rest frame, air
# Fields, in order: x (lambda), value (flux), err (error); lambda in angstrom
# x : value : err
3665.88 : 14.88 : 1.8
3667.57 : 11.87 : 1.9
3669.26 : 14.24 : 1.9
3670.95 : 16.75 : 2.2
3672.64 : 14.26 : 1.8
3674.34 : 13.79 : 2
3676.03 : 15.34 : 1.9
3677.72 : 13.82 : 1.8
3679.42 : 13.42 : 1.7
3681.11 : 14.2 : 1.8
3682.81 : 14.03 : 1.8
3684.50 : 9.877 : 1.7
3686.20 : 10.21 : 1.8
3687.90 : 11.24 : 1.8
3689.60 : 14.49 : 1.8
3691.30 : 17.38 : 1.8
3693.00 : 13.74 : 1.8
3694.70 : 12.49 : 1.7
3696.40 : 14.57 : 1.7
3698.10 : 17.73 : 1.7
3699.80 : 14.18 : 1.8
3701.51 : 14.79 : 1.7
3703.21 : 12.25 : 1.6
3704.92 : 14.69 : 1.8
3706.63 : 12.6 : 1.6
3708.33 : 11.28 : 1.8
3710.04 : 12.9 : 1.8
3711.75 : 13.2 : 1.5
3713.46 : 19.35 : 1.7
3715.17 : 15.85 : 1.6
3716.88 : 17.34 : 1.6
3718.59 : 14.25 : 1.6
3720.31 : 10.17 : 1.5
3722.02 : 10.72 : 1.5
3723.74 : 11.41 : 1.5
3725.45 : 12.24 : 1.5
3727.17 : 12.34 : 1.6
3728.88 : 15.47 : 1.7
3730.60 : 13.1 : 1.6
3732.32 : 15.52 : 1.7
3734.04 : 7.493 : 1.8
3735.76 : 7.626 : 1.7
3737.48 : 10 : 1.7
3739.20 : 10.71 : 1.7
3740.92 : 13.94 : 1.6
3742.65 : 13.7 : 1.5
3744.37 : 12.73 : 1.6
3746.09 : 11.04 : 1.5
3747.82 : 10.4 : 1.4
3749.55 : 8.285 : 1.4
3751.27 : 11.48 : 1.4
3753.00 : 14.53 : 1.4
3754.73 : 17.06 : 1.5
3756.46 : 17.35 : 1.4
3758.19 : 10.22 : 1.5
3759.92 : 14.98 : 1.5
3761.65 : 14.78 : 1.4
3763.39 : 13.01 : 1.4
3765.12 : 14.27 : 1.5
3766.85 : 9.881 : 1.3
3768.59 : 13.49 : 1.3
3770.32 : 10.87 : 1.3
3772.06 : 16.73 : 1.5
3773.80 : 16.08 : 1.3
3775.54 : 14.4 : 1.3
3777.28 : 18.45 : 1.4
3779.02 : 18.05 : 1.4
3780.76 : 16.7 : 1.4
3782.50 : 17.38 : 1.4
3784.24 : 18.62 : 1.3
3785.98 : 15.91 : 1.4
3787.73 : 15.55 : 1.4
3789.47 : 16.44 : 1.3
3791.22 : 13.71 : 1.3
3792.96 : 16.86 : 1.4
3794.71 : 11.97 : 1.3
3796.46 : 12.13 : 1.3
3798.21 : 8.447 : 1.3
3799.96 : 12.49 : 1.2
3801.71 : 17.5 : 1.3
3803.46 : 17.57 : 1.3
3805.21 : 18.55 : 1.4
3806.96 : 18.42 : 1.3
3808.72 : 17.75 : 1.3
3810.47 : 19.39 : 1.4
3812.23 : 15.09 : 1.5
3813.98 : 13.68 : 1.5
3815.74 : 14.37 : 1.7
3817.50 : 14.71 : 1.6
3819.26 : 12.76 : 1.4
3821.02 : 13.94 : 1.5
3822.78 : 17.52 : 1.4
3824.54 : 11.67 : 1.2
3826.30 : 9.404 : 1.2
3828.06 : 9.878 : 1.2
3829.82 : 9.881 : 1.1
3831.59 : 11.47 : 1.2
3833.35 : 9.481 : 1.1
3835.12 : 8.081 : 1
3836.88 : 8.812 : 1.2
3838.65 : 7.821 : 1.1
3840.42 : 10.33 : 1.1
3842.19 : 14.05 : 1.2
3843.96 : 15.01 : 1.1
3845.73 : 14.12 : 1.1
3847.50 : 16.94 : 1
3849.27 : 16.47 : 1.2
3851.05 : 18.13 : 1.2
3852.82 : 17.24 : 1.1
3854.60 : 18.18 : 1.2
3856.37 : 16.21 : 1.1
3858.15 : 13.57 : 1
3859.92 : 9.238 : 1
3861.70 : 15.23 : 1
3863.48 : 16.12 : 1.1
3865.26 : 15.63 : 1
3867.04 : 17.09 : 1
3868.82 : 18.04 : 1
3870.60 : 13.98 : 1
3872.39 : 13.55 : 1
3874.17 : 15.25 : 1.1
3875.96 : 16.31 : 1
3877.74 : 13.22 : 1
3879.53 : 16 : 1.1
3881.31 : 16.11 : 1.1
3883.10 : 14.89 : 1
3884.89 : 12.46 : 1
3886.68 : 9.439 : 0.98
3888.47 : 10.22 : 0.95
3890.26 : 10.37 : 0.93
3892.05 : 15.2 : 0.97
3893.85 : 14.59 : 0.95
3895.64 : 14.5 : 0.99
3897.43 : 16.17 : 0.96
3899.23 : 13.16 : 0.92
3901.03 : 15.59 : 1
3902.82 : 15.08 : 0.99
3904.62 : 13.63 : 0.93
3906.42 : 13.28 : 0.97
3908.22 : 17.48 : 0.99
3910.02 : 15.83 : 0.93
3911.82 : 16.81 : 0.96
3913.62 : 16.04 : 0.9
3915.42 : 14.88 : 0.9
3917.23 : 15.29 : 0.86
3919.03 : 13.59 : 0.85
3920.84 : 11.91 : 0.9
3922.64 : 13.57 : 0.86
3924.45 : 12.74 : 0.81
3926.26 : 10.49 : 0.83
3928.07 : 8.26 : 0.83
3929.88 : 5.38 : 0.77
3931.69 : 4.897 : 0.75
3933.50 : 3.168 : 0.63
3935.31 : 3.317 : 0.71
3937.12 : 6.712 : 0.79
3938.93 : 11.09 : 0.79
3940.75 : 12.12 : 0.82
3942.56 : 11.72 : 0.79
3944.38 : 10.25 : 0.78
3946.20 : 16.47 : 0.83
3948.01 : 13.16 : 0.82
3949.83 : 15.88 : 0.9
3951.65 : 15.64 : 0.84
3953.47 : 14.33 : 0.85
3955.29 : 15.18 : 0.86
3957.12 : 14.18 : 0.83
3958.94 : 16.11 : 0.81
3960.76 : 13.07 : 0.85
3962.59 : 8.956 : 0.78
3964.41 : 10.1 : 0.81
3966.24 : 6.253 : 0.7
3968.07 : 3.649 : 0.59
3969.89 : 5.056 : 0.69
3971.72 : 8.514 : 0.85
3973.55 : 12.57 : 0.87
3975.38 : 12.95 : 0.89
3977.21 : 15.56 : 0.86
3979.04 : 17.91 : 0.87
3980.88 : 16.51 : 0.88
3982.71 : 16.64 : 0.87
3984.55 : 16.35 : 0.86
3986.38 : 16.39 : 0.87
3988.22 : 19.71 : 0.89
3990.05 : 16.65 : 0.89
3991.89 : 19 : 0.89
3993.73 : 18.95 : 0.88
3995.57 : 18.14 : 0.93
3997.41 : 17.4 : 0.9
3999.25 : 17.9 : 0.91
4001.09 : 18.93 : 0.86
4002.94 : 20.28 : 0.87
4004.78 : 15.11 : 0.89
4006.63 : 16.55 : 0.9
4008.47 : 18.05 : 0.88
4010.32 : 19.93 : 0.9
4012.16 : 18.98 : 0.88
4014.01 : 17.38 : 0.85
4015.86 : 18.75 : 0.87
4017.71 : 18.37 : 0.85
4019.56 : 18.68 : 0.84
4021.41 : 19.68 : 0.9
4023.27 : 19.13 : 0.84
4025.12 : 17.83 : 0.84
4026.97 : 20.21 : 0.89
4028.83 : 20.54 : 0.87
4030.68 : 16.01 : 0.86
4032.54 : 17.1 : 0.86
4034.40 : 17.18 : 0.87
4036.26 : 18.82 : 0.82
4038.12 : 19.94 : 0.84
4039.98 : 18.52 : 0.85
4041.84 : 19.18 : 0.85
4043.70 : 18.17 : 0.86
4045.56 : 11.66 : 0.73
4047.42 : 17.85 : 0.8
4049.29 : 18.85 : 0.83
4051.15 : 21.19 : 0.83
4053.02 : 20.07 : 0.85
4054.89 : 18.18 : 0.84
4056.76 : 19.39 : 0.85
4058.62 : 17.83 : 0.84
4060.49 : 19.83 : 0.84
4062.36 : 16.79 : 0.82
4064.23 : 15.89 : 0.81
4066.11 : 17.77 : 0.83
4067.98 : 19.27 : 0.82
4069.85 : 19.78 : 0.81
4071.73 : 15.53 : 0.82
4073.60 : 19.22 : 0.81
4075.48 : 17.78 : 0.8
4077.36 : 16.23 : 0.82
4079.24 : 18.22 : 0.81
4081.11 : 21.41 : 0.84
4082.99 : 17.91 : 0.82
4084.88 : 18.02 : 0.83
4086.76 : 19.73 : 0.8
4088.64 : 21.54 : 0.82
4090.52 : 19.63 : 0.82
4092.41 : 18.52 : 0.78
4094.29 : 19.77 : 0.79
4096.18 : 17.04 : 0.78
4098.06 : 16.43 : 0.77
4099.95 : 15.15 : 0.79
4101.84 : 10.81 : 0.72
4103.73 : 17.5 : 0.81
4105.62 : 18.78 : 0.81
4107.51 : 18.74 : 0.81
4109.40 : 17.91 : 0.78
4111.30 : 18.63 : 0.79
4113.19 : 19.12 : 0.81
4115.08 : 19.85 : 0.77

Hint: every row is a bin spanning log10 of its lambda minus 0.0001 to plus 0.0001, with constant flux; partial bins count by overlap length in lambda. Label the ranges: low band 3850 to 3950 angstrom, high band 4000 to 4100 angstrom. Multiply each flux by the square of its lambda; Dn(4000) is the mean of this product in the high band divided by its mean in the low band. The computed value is 1.49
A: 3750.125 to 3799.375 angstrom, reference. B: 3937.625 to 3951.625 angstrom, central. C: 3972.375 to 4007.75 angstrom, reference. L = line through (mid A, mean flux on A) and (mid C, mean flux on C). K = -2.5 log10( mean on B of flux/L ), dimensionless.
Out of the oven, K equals 0.26 mag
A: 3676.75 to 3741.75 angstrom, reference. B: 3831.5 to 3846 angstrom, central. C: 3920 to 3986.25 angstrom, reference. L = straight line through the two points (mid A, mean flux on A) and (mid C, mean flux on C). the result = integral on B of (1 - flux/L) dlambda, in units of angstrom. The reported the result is 1.7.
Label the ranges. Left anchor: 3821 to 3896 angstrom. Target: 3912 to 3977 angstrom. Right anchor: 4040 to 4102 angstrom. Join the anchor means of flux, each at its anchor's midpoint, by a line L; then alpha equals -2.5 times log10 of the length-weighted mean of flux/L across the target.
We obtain 0.35 mag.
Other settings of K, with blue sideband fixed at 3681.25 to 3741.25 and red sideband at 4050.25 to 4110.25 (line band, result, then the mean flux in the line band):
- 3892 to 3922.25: 0.07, 14.9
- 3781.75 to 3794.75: -0.13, 16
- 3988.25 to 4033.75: -0.07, 18.3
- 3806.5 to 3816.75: -0.13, 16.3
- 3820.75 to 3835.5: 0.29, 11.3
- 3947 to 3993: 0.22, 13.6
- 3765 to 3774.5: 0.04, 13.5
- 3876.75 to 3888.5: 0.15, 13.4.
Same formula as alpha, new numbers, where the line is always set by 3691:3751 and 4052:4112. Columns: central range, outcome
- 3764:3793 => -0.12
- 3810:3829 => 0.05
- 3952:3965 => 0.22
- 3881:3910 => 0.11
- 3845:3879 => -0.04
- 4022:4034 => -0.07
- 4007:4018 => -0.08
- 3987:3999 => -0.09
